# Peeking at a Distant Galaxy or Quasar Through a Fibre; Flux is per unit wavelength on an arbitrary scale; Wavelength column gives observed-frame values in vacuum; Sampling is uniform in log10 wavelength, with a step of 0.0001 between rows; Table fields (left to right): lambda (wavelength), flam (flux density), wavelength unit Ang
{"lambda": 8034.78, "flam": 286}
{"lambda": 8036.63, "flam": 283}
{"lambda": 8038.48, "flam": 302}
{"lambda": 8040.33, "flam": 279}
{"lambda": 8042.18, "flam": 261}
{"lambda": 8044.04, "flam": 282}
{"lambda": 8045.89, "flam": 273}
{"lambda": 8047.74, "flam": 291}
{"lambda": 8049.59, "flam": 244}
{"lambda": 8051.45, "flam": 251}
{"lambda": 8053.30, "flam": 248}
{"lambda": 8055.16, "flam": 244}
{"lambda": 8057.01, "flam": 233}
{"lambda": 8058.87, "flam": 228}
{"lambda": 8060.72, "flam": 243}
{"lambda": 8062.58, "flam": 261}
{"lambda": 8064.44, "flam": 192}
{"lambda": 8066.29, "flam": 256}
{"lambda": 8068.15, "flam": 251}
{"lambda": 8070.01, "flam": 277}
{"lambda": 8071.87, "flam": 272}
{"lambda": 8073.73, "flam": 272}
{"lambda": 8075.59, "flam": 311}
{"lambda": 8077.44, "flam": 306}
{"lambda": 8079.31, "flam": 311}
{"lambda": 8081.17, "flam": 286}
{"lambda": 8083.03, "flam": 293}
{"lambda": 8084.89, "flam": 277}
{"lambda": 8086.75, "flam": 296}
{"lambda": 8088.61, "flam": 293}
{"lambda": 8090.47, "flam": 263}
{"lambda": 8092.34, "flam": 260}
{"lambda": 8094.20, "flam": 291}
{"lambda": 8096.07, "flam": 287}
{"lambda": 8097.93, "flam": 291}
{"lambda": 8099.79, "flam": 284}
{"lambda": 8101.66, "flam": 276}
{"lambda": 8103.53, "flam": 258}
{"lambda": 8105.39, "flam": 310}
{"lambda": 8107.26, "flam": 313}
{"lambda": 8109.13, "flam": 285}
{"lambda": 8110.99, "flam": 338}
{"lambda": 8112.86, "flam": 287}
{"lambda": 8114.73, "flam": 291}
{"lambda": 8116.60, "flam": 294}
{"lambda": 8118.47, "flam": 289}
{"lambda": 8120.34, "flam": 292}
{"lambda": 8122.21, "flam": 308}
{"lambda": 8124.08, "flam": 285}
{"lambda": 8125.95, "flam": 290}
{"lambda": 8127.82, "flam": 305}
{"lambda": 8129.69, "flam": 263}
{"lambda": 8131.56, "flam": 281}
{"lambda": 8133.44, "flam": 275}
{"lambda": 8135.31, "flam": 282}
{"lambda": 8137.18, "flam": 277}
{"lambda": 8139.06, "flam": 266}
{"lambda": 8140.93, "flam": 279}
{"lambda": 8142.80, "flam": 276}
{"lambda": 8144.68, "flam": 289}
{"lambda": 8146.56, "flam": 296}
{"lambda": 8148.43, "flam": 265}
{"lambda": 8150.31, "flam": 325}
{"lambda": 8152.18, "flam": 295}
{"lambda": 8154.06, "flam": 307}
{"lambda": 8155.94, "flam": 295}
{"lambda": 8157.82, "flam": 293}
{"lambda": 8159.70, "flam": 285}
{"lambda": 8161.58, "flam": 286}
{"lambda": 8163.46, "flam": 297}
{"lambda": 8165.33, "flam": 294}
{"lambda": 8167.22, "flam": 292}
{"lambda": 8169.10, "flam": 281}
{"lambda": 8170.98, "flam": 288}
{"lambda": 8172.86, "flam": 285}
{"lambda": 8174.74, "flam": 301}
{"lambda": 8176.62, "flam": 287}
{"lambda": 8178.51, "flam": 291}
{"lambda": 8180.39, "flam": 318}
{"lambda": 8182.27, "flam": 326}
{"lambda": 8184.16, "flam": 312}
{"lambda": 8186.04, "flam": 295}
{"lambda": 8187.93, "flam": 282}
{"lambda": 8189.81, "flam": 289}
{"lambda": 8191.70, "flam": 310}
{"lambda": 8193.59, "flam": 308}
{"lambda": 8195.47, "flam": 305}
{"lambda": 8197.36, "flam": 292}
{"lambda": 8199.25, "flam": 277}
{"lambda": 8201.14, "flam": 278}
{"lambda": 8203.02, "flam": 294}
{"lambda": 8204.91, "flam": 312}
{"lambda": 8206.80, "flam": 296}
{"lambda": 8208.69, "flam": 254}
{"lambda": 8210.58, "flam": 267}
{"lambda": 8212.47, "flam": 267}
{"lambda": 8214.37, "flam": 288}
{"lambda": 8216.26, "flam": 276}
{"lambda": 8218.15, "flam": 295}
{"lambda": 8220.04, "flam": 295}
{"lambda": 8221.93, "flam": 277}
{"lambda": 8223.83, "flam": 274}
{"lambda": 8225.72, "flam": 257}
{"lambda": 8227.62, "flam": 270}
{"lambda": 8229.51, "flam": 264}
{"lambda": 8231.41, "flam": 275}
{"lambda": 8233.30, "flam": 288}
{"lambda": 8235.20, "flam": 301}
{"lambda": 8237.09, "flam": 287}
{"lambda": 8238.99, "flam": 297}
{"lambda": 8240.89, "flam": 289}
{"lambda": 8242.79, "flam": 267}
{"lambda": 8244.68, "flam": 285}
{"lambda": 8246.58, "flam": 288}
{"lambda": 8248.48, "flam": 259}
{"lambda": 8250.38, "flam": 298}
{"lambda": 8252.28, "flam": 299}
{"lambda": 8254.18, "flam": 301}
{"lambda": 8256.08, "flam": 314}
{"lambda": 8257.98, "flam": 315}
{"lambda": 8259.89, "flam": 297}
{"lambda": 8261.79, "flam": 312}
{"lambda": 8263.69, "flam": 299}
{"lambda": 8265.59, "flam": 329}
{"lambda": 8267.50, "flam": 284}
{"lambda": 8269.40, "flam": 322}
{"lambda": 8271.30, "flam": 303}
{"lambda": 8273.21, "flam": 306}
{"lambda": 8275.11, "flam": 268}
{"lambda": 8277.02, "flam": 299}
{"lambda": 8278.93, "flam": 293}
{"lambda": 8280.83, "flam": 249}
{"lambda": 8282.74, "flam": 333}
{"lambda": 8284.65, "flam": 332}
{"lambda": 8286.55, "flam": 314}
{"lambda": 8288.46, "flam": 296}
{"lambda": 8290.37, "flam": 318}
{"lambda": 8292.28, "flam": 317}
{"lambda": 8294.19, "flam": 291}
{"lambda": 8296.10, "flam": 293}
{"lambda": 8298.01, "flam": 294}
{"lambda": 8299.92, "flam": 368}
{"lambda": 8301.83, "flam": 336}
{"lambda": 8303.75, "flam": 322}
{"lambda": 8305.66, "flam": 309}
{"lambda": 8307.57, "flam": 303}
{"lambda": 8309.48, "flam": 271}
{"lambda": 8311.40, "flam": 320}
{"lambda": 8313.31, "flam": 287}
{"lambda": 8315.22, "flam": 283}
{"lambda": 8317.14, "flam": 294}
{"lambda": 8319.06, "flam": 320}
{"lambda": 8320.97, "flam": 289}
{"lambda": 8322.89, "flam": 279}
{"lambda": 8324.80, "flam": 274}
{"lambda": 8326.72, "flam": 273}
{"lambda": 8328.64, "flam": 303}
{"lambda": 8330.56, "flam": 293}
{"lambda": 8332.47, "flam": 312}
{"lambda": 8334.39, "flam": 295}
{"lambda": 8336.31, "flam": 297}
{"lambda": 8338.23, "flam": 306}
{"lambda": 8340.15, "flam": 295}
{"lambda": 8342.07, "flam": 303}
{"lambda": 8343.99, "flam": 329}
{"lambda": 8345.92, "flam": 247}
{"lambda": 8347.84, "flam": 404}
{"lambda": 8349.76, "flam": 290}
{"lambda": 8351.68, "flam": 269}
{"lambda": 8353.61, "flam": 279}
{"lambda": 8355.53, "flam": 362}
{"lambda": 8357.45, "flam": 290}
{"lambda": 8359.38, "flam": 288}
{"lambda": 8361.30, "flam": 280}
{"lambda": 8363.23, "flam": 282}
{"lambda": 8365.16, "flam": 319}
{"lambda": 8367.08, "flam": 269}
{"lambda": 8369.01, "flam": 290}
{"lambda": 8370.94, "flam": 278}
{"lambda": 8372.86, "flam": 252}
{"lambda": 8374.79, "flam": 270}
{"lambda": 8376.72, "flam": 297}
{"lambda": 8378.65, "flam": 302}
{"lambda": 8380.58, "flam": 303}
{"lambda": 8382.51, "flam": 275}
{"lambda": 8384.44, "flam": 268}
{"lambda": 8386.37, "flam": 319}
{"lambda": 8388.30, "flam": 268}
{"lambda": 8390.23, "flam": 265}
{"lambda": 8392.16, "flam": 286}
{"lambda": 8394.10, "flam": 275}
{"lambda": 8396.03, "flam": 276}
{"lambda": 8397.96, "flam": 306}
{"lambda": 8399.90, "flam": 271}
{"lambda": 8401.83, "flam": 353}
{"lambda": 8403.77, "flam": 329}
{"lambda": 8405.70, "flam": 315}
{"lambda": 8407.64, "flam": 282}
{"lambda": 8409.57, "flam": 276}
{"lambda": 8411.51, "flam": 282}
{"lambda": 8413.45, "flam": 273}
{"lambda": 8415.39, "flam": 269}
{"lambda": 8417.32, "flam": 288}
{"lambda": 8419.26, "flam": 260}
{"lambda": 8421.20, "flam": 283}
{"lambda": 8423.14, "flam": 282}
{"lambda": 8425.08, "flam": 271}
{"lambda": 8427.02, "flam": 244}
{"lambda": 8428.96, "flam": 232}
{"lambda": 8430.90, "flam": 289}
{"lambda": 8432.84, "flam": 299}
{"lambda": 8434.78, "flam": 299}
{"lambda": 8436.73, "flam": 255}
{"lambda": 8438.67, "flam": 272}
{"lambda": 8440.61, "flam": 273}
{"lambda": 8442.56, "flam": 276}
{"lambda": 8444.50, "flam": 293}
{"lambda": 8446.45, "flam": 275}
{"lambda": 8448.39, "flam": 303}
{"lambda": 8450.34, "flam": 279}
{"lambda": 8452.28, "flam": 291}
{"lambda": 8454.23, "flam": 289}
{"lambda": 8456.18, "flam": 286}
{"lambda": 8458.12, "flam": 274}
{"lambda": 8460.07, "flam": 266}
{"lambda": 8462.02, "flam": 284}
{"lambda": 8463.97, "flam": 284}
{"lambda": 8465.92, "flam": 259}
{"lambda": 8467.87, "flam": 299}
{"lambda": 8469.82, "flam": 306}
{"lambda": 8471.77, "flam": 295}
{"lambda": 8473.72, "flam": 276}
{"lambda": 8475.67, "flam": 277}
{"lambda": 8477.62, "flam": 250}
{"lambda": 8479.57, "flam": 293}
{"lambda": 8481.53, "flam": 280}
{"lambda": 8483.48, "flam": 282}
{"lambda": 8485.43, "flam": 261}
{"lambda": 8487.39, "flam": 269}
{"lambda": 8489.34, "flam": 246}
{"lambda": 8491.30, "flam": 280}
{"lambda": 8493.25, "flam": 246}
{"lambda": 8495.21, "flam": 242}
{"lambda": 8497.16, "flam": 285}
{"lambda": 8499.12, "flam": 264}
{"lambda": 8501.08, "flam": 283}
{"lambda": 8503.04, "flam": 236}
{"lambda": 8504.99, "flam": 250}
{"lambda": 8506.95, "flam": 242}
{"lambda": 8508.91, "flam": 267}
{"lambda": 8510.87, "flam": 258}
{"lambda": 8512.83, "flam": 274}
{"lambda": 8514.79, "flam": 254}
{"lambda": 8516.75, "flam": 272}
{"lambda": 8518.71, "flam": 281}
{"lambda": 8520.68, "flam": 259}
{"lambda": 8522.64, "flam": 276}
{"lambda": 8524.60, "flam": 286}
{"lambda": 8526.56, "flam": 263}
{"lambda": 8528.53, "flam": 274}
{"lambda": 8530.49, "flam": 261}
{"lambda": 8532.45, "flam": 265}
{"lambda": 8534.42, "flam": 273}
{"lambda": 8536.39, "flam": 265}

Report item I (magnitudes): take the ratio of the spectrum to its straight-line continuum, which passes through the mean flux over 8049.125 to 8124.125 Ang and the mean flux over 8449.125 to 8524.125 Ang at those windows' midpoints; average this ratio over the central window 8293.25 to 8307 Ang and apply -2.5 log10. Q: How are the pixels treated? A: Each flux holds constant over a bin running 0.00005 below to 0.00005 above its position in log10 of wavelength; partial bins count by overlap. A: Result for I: -0.15 mag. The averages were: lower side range 277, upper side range 272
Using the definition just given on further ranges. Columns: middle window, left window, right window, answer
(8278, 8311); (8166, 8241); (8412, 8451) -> -0.092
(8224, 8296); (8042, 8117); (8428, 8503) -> -0.073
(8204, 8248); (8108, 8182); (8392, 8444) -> 0.028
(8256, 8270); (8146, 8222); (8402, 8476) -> -0.070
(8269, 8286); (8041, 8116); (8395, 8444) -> -0.079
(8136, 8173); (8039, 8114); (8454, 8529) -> -0.057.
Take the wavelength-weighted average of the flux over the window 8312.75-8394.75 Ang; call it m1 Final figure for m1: 292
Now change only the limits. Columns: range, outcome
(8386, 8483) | 282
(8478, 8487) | 276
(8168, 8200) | 297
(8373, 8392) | 284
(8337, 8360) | 305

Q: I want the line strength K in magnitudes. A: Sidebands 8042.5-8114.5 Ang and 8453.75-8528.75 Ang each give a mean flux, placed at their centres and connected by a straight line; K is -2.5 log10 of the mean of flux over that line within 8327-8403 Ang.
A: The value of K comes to -0.08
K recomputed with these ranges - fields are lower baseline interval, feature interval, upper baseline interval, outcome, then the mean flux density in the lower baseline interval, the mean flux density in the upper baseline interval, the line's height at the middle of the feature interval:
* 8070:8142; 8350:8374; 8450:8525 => -0.04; 288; 272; 277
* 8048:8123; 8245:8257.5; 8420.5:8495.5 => -0.07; 277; 276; 276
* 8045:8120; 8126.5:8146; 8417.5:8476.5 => -0.01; 276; 279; 276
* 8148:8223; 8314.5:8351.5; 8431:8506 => -0.06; 292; 276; 284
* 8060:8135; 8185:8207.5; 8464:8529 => -0.06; 283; 269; 280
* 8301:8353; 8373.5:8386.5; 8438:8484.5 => 0.02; 300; 282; 293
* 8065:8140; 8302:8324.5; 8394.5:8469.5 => -0.06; 286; 283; 284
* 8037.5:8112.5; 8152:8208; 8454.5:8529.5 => -0.08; 275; 271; 274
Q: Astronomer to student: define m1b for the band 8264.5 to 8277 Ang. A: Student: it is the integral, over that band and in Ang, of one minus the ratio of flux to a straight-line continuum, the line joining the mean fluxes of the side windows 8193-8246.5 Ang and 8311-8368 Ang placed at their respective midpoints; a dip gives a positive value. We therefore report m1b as -0.5 Ang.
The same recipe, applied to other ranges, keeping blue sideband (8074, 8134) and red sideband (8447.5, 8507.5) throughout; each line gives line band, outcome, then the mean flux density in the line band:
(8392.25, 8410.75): -1.4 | 297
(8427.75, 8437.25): 0.0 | 275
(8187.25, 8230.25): 0.3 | 284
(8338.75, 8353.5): -1.3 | 304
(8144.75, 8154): -0.2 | 296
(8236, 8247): -0.1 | 286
